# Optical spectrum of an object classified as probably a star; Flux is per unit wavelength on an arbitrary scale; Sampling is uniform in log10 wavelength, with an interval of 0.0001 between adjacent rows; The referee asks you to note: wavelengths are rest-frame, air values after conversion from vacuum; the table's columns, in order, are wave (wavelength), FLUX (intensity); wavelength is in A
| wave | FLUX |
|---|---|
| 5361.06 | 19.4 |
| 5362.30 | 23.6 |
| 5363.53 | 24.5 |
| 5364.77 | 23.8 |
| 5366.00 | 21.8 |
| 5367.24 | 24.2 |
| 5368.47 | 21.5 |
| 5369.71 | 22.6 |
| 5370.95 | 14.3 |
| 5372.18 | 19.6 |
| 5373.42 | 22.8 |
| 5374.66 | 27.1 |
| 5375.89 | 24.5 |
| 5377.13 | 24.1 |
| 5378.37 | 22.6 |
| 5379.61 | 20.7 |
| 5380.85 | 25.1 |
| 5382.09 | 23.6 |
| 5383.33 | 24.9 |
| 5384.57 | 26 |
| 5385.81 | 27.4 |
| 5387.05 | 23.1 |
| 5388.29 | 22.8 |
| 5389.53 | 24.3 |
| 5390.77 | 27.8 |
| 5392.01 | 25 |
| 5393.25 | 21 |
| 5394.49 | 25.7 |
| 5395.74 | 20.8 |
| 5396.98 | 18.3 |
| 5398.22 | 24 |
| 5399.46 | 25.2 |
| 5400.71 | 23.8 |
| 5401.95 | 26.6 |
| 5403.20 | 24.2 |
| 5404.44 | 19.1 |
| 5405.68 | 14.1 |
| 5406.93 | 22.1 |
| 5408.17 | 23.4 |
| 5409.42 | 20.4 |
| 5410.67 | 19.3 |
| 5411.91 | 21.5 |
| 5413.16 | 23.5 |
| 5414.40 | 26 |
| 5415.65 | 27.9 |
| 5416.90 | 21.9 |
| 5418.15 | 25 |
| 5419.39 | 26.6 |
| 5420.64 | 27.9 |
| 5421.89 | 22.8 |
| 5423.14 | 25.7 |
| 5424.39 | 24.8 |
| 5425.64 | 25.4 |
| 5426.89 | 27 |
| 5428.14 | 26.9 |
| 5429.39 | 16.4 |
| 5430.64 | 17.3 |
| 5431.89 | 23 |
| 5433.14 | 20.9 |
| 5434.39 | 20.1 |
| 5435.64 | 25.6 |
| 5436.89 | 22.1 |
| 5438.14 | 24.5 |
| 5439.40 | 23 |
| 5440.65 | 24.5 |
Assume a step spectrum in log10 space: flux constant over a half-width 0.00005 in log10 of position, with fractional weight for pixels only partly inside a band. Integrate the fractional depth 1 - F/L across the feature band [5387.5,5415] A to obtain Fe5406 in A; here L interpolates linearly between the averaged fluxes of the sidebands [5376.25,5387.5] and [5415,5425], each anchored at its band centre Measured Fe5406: 2.30 A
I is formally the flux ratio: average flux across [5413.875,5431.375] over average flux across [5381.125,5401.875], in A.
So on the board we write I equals 1.0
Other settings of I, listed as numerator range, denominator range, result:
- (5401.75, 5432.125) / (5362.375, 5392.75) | 0.98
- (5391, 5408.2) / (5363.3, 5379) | 1.00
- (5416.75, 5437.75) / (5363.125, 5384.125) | 1.03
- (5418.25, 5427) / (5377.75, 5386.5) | 1.05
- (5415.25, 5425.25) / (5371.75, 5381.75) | 1.08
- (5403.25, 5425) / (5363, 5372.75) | 1.07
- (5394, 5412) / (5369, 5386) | 0.95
